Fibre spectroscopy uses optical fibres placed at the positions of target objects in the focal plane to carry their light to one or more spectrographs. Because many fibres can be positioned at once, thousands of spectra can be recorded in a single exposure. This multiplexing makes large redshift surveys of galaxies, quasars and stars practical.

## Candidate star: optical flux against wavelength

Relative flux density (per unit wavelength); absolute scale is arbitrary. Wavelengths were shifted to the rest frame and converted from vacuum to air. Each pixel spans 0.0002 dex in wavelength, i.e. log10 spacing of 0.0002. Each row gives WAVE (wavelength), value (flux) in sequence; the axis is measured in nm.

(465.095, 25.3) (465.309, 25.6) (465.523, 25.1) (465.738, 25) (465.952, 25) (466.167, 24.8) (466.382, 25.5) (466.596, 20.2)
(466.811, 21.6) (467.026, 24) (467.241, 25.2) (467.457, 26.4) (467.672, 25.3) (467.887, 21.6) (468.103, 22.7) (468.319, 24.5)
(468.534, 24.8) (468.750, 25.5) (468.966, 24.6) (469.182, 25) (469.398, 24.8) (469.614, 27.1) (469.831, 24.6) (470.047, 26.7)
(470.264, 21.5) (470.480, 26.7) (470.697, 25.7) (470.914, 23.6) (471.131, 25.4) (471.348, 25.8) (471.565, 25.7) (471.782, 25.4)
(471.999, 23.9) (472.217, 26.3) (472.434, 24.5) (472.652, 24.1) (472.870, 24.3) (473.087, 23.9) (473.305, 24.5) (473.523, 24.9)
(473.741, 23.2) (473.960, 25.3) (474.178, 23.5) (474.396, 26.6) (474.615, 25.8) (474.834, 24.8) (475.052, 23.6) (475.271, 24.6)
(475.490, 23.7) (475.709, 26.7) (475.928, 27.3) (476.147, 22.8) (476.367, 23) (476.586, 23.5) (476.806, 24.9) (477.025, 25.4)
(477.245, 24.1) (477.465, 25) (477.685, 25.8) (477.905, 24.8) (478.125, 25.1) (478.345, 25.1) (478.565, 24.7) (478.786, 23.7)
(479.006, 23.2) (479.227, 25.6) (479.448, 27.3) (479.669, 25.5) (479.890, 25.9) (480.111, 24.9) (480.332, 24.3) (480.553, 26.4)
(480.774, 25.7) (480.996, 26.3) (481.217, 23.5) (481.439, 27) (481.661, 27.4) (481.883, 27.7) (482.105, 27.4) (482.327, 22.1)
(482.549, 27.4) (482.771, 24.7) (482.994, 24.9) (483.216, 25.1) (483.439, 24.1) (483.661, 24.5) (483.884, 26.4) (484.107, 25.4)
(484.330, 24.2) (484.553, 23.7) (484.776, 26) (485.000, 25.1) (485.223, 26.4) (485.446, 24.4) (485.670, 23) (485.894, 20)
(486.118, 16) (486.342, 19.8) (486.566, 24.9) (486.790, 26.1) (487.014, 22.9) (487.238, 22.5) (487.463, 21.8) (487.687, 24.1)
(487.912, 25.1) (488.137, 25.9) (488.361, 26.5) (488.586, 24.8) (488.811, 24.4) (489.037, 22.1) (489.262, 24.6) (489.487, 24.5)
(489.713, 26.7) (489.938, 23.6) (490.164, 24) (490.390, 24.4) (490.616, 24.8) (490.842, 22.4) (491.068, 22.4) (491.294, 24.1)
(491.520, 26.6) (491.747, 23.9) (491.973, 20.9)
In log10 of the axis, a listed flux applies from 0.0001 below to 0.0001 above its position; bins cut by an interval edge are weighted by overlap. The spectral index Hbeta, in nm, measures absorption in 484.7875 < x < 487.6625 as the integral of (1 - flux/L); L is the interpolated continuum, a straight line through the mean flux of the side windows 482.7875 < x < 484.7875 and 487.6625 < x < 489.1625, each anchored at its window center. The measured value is 0.22 nm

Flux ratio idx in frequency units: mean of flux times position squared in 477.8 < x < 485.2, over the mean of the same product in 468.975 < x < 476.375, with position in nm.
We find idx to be 1.1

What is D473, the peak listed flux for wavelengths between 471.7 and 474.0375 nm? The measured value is 26.3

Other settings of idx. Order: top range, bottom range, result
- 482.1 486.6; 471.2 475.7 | 1.01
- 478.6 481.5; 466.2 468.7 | 1.12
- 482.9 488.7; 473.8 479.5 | 1.00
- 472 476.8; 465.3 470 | 1.03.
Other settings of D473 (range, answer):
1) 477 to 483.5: 27.7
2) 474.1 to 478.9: 27.3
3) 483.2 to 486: 26.4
